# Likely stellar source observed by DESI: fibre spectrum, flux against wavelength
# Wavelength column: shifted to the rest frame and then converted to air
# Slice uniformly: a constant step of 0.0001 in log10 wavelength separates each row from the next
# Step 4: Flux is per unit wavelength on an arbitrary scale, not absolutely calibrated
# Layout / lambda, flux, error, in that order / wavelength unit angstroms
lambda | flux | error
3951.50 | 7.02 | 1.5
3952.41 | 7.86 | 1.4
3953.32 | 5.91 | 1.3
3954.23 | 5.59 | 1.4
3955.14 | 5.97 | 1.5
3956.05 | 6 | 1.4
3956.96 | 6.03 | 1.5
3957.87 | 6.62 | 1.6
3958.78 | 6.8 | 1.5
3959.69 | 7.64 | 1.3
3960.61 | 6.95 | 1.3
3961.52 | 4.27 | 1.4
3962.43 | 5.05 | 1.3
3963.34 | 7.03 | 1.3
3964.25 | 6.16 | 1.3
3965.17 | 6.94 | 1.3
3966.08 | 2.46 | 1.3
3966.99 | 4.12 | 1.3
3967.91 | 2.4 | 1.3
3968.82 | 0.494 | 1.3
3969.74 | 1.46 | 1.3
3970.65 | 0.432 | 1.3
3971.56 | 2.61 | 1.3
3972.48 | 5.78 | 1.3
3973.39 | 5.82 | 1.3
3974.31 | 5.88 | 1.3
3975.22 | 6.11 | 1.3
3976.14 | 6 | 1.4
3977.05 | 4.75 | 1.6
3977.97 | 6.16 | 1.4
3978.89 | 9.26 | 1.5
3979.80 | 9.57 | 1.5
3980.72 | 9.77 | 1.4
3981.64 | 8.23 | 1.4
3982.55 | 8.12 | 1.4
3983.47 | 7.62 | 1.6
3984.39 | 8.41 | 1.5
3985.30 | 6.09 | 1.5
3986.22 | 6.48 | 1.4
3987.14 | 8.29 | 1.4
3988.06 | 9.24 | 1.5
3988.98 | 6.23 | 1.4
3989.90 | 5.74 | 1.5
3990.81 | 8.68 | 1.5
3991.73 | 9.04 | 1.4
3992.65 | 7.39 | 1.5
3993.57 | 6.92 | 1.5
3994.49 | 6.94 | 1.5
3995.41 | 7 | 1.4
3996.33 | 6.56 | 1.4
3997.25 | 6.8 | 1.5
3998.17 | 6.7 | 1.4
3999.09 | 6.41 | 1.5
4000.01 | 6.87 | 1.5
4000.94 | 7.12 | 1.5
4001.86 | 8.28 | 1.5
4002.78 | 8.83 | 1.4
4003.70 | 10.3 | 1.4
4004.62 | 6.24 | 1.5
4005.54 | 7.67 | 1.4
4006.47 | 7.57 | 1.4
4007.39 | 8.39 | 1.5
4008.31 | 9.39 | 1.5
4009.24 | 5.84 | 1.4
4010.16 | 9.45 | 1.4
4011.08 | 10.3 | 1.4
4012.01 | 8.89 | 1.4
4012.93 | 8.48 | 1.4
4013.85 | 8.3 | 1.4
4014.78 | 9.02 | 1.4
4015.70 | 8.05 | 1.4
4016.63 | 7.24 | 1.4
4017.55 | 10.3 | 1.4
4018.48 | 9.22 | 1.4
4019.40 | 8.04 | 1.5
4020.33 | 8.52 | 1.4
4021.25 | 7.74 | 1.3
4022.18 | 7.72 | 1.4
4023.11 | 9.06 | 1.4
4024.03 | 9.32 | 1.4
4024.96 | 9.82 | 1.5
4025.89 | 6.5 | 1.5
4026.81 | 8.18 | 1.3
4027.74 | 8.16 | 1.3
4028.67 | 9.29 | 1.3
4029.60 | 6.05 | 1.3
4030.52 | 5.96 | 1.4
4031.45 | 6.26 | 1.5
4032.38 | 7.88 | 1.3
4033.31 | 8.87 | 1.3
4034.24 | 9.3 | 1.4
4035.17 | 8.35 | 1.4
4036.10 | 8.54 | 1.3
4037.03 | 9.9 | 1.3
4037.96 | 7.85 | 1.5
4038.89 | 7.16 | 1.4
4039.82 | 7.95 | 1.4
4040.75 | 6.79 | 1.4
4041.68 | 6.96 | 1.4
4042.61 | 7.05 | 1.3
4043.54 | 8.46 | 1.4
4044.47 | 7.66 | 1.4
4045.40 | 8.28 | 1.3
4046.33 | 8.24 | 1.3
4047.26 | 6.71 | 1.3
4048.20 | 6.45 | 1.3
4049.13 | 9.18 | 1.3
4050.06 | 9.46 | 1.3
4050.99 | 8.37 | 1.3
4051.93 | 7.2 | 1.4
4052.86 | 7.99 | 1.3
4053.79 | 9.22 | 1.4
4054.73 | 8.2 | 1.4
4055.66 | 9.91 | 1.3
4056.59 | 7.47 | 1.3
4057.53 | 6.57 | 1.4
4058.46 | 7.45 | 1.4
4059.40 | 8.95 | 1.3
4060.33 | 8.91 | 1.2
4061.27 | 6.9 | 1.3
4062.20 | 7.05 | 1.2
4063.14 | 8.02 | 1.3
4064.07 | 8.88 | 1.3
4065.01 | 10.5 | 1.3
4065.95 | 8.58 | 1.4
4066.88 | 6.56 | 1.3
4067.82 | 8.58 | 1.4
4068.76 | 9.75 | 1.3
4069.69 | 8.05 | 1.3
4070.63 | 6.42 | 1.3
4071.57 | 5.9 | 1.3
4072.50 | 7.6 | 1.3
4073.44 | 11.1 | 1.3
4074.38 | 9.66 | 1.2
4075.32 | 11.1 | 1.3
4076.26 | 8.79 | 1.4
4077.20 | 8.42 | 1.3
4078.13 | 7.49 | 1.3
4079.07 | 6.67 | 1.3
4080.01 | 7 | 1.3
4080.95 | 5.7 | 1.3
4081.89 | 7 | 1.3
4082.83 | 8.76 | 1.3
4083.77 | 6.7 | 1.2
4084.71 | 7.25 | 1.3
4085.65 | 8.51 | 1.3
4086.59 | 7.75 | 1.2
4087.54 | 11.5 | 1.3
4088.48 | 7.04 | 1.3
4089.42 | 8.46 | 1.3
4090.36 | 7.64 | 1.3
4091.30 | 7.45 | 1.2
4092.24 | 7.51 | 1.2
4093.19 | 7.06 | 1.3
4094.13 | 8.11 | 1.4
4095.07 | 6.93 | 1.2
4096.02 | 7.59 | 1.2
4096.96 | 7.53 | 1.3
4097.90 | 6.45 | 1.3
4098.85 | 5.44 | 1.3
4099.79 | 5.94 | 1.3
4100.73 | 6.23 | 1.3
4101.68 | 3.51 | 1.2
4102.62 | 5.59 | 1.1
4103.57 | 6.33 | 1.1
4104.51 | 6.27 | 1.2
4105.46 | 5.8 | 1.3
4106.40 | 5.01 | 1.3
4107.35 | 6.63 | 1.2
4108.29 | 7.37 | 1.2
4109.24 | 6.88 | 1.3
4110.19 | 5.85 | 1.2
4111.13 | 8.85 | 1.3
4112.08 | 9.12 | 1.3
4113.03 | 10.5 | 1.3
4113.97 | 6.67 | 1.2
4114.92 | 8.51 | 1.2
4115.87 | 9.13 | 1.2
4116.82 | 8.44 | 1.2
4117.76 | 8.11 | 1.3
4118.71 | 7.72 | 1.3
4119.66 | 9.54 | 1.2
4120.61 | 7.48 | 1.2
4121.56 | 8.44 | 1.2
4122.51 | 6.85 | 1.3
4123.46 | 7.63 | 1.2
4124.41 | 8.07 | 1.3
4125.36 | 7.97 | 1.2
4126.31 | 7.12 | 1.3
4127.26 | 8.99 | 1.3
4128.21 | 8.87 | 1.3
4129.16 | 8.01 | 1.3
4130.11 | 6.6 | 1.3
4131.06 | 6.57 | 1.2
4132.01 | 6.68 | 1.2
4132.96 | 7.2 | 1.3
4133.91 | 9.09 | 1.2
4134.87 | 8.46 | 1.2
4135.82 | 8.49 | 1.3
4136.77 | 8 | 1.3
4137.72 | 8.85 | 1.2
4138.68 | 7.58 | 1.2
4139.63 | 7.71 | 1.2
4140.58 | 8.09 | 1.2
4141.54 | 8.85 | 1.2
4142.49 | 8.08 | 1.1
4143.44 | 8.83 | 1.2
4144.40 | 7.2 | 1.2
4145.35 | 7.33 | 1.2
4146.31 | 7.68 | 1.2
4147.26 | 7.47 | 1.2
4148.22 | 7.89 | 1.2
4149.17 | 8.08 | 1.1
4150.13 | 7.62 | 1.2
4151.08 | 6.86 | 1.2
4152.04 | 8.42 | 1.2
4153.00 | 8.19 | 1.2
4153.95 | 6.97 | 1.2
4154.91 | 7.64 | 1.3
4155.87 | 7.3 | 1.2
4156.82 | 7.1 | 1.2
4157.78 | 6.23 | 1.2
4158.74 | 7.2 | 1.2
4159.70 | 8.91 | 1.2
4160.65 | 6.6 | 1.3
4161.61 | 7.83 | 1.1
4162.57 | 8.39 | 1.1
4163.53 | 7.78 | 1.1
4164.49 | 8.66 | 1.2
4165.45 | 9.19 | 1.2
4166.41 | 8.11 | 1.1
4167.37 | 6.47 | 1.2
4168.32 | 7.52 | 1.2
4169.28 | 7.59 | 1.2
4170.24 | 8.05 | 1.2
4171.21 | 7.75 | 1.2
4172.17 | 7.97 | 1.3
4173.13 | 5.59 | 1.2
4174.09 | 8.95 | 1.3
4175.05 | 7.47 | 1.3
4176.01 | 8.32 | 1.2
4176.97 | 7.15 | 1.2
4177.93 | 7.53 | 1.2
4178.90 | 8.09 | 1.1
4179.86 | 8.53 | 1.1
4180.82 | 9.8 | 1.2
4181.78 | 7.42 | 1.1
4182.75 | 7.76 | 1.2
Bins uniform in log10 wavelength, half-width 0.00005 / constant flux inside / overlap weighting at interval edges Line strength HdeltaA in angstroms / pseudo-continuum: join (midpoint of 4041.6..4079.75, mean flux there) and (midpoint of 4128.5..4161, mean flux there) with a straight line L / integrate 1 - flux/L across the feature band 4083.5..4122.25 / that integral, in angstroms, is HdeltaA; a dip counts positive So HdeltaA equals 2.7 angstroms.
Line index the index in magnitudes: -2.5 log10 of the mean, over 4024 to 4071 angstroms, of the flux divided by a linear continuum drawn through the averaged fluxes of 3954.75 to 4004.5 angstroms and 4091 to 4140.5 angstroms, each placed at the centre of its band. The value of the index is -0.16 mag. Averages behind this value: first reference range 6.43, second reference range 7.44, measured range 8.03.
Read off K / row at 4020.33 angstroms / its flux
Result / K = 8.52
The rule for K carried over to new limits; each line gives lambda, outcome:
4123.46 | 7.63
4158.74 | 7.2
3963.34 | 7.03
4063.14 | 8.02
